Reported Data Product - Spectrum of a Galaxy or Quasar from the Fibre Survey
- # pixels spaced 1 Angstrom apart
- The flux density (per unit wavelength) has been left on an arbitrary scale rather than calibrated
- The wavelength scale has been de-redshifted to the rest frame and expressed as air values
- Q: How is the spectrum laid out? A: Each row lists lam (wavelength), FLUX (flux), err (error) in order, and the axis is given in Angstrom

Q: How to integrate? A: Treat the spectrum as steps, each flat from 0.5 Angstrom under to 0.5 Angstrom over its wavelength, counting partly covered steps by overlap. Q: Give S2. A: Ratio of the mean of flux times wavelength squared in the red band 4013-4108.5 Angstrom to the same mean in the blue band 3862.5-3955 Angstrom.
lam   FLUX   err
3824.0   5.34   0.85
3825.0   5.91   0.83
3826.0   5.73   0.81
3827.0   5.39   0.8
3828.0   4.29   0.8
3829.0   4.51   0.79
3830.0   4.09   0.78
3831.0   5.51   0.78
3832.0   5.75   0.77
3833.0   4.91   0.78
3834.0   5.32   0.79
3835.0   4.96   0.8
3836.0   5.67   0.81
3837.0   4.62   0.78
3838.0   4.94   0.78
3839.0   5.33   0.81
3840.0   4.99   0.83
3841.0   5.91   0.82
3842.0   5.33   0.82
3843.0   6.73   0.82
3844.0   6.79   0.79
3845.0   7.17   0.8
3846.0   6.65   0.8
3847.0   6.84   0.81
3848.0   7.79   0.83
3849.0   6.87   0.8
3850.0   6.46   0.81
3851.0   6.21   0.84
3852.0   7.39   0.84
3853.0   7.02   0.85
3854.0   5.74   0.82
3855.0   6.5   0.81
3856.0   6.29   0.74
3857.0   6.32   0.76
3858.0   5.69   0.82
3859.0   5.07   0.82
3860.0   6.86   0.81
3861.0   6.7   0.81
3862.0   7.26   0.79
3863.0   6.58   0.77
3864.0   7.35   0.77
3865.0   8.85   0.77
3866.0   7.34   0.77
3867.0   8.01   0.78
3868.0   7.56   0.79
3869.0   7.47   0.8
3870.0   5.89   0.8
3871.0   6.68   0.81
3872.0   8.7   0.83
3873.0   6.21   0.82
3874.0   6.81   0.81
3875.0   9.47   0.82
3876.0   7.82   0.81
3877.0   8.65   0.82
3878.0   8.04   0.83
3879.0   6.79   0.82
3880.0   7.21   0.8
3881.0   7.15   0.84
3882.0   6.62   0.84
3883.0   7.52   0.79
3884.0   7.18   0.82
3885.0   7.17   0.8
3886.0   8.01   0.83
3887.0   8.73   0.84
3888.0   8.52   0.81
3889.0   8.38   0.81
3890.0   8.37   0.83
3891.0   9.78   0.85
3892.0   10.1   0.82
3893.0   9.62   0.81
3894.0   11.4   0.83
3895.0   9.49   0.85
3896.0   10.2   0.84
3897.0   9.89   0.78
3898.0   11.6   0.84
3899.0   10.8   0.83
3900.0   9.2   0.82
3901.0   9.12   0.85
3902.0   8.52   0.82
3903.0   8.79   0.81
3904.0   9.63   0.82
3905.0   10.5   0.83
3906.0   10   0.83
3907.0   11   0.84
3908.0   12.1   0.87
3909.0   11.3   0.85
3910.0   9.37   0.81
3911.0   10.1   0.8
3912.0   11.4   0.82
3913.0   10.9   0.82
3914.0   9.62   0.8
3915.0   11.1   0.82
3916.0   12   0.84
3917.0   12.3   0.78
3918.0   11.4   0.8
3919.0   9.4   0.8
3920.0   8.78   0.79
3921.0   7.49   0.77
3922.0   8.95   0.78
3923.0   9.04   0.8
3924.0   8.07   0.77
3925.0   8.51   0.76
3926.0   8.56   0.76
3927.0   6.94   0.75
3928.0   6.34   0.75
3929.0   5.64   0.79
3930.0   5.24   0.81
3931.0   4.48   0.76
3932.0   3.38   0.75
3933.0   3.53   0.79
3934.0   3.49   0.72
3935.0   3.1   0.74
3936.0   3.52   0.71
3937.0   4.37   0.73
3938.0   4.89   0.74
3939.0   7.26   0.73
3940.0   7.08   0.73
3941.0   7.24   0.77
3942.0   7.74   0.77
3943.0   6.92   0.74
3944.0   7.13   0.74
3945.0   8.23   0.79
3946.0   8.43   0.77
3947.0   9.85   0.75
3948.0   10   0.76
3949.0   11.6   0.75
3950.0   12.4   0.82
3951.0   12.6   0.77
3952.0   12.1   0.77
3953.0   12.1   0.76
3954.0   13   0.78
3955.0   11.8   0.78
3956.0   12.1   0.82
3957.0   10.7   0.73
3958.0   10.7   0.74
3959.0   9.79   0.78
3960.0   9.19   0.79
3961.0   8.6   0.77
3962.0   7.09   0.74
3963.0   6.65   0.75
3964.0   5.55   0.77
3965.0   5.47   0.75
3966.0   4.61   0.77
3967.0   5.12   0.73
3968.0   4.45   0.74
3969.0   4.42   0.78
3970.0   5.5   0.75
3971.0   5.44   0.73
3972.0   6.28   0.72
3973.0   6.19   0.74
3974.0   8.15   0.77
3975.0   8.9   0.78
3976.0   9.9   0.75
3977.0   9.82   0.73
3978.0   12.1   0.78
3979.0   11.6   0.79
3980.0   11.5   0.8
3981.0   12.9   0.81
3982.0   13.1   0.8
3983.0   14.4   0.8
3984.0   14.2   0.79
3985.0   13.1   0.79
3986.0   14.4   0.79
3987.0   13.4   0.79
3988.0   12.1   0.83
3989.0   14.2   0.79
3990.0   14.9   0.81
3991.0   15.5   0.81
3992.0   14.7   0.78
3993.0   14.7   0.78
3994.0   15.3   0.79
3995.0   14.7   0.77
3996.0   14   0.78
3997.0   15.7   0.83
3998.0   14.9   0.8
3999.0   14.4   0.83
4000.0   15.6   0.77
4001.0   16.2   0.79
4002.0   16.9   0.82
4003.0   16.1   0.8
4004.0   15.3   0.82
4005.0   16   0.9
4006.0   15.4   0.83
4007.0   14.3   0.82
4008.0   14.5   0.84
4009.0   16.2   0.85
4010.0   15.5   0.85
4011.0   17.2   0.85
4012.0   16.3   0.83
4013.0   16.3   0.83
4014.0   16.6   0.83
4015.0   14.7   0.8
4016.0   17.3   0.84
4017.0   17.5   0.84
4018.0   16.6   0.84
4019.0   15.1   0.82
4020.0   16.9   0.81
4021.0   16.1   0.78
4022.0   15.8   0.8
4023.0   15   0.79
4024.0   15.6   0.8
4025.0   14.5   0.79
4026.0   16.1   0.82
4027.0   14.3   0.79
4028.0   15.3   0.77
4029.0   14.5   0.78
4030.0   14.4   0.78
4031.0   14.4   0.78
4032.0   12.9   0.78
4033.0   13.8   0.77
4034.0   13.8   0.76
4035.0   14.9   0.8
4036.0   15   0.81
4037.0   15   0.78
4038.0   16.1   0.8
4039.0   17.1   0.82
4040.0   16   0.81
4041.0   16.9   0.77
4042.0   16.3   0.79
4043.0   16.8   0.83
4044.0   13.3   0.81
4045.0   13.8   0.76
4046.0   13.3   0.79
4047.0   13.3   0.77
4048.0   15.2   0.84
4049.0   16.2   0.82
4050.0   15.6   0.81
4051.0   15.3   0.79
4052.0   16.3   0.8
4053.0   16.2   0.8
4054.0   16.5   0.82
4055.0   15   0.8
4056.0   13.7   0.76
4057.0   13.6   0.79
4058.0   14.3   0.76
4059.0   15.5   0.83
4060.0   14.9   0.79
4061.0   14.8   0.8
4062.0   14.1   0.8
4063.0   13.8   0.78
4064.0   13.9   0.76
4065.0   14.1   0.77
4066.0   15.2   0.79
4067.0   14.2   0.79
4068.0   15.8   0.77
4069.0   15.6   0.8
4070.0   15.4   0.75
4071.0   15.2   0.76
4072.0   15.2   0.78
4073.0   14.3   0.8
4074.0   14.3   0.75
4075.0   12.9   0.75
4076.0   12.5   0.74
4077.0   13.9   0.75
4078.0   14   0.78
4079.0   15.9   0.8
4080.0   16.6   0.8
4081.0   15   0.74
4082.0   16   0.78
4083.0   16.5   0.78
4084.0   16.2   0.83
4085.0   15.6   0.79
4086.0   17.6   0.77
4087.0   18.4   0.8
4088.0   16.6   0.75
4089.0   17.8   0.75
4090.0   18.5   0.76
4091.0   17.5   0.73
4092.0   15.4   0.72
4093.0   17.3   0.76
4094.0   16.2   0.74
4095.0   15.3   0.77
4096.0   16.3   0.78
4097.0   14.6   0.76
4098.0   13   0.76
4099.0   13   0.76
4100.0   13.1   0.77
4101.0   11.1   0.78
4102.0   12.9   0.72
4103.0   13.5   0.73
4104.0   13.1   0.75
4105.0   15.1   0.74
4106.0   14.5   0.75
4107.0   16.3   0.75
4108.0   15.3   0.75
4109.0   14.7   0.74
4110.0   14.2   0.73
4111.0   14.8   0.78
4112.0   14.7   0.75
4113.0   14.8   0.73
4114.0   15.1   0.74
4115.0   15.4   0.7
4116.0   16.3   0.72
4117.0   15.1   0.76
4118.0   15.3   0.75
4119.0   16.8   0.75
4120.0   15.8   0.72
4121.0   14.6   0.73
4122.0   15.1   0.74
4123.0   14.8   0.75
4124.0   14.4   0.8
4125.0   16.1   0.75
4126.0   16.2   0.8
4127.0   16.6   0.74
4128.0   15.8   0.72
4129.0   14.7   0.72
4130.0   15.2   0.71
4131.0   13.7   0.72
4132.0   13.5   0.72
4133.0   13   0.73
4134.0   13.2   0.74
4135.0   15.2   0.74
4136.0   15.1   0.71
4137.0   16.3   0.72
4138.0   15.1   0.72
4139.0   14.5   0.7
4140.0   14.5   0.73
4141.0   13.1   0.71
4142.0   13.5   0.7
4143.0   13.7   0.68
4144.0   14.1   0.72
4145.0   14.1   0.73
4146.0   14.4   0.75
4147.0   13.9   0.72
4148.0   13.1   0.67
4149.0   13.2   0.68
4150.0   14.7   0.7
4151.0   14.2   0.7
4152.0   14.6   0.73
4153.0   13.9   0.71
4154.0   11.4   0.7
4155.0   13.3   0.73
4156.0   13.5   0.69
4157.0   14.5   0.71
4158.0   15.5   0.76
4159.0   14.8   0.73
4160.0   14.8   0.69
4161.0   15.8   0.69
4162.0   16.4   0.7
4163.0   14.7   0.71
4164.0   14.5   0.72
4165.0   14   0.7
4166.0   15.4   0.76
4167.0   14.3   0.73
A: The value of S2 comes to 1.92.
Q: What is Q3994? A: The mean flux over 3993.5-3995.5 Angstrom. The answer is 15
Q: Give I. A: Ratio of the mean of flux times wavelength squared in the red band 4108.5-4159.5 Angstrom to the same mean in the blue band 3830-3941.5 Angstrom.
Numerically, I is 2.2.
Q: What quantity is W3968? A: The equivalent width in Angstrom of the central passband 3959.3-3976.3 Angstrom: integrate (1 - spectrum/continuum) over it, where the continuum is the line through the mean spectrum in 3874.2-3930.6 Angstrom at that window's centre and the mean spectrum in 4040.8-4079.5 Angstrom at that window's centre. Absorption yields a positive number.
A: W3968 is 7.3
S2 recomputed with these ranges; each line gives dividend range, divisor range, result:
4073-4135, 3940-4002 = 1.50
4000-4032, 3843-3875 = 2.45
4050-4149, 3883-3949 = 1.93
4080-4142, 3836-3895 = 2.38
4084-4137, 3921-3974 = 2.18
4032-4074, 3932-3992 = 1.71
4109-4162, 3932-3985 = 1.87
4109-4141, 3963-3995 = 1.55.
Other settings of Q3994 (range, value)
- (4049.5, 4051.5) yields 15.4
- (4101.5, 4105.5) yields 13.6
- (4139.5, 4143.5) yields 13.7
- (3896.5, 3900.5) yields 10.4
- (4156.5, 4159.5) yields 14.9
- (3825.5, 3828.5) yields 5.14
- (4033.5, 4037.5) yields 14.7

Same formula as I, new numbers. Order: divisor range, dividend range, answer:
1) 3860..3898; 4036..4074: 2.04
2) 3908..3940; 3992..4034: 2.07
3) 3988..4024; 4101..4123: 1.00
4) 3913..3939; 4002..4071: 2.22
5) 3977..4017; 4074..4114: 1.08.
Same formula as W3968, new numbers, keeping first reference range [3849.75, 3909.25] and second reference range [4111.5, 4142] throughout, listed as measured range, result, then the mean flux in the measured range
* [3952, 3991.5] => 2.7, 10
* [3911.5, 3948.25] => 7.2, 7.61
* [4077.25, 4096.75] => -3.5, 16.4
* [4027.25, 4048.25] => -3.9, 14.9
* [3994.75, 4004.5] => -3.3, 15.4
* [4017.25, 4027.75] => -3.1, 15.6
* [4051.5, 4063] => -1.7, 14.9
